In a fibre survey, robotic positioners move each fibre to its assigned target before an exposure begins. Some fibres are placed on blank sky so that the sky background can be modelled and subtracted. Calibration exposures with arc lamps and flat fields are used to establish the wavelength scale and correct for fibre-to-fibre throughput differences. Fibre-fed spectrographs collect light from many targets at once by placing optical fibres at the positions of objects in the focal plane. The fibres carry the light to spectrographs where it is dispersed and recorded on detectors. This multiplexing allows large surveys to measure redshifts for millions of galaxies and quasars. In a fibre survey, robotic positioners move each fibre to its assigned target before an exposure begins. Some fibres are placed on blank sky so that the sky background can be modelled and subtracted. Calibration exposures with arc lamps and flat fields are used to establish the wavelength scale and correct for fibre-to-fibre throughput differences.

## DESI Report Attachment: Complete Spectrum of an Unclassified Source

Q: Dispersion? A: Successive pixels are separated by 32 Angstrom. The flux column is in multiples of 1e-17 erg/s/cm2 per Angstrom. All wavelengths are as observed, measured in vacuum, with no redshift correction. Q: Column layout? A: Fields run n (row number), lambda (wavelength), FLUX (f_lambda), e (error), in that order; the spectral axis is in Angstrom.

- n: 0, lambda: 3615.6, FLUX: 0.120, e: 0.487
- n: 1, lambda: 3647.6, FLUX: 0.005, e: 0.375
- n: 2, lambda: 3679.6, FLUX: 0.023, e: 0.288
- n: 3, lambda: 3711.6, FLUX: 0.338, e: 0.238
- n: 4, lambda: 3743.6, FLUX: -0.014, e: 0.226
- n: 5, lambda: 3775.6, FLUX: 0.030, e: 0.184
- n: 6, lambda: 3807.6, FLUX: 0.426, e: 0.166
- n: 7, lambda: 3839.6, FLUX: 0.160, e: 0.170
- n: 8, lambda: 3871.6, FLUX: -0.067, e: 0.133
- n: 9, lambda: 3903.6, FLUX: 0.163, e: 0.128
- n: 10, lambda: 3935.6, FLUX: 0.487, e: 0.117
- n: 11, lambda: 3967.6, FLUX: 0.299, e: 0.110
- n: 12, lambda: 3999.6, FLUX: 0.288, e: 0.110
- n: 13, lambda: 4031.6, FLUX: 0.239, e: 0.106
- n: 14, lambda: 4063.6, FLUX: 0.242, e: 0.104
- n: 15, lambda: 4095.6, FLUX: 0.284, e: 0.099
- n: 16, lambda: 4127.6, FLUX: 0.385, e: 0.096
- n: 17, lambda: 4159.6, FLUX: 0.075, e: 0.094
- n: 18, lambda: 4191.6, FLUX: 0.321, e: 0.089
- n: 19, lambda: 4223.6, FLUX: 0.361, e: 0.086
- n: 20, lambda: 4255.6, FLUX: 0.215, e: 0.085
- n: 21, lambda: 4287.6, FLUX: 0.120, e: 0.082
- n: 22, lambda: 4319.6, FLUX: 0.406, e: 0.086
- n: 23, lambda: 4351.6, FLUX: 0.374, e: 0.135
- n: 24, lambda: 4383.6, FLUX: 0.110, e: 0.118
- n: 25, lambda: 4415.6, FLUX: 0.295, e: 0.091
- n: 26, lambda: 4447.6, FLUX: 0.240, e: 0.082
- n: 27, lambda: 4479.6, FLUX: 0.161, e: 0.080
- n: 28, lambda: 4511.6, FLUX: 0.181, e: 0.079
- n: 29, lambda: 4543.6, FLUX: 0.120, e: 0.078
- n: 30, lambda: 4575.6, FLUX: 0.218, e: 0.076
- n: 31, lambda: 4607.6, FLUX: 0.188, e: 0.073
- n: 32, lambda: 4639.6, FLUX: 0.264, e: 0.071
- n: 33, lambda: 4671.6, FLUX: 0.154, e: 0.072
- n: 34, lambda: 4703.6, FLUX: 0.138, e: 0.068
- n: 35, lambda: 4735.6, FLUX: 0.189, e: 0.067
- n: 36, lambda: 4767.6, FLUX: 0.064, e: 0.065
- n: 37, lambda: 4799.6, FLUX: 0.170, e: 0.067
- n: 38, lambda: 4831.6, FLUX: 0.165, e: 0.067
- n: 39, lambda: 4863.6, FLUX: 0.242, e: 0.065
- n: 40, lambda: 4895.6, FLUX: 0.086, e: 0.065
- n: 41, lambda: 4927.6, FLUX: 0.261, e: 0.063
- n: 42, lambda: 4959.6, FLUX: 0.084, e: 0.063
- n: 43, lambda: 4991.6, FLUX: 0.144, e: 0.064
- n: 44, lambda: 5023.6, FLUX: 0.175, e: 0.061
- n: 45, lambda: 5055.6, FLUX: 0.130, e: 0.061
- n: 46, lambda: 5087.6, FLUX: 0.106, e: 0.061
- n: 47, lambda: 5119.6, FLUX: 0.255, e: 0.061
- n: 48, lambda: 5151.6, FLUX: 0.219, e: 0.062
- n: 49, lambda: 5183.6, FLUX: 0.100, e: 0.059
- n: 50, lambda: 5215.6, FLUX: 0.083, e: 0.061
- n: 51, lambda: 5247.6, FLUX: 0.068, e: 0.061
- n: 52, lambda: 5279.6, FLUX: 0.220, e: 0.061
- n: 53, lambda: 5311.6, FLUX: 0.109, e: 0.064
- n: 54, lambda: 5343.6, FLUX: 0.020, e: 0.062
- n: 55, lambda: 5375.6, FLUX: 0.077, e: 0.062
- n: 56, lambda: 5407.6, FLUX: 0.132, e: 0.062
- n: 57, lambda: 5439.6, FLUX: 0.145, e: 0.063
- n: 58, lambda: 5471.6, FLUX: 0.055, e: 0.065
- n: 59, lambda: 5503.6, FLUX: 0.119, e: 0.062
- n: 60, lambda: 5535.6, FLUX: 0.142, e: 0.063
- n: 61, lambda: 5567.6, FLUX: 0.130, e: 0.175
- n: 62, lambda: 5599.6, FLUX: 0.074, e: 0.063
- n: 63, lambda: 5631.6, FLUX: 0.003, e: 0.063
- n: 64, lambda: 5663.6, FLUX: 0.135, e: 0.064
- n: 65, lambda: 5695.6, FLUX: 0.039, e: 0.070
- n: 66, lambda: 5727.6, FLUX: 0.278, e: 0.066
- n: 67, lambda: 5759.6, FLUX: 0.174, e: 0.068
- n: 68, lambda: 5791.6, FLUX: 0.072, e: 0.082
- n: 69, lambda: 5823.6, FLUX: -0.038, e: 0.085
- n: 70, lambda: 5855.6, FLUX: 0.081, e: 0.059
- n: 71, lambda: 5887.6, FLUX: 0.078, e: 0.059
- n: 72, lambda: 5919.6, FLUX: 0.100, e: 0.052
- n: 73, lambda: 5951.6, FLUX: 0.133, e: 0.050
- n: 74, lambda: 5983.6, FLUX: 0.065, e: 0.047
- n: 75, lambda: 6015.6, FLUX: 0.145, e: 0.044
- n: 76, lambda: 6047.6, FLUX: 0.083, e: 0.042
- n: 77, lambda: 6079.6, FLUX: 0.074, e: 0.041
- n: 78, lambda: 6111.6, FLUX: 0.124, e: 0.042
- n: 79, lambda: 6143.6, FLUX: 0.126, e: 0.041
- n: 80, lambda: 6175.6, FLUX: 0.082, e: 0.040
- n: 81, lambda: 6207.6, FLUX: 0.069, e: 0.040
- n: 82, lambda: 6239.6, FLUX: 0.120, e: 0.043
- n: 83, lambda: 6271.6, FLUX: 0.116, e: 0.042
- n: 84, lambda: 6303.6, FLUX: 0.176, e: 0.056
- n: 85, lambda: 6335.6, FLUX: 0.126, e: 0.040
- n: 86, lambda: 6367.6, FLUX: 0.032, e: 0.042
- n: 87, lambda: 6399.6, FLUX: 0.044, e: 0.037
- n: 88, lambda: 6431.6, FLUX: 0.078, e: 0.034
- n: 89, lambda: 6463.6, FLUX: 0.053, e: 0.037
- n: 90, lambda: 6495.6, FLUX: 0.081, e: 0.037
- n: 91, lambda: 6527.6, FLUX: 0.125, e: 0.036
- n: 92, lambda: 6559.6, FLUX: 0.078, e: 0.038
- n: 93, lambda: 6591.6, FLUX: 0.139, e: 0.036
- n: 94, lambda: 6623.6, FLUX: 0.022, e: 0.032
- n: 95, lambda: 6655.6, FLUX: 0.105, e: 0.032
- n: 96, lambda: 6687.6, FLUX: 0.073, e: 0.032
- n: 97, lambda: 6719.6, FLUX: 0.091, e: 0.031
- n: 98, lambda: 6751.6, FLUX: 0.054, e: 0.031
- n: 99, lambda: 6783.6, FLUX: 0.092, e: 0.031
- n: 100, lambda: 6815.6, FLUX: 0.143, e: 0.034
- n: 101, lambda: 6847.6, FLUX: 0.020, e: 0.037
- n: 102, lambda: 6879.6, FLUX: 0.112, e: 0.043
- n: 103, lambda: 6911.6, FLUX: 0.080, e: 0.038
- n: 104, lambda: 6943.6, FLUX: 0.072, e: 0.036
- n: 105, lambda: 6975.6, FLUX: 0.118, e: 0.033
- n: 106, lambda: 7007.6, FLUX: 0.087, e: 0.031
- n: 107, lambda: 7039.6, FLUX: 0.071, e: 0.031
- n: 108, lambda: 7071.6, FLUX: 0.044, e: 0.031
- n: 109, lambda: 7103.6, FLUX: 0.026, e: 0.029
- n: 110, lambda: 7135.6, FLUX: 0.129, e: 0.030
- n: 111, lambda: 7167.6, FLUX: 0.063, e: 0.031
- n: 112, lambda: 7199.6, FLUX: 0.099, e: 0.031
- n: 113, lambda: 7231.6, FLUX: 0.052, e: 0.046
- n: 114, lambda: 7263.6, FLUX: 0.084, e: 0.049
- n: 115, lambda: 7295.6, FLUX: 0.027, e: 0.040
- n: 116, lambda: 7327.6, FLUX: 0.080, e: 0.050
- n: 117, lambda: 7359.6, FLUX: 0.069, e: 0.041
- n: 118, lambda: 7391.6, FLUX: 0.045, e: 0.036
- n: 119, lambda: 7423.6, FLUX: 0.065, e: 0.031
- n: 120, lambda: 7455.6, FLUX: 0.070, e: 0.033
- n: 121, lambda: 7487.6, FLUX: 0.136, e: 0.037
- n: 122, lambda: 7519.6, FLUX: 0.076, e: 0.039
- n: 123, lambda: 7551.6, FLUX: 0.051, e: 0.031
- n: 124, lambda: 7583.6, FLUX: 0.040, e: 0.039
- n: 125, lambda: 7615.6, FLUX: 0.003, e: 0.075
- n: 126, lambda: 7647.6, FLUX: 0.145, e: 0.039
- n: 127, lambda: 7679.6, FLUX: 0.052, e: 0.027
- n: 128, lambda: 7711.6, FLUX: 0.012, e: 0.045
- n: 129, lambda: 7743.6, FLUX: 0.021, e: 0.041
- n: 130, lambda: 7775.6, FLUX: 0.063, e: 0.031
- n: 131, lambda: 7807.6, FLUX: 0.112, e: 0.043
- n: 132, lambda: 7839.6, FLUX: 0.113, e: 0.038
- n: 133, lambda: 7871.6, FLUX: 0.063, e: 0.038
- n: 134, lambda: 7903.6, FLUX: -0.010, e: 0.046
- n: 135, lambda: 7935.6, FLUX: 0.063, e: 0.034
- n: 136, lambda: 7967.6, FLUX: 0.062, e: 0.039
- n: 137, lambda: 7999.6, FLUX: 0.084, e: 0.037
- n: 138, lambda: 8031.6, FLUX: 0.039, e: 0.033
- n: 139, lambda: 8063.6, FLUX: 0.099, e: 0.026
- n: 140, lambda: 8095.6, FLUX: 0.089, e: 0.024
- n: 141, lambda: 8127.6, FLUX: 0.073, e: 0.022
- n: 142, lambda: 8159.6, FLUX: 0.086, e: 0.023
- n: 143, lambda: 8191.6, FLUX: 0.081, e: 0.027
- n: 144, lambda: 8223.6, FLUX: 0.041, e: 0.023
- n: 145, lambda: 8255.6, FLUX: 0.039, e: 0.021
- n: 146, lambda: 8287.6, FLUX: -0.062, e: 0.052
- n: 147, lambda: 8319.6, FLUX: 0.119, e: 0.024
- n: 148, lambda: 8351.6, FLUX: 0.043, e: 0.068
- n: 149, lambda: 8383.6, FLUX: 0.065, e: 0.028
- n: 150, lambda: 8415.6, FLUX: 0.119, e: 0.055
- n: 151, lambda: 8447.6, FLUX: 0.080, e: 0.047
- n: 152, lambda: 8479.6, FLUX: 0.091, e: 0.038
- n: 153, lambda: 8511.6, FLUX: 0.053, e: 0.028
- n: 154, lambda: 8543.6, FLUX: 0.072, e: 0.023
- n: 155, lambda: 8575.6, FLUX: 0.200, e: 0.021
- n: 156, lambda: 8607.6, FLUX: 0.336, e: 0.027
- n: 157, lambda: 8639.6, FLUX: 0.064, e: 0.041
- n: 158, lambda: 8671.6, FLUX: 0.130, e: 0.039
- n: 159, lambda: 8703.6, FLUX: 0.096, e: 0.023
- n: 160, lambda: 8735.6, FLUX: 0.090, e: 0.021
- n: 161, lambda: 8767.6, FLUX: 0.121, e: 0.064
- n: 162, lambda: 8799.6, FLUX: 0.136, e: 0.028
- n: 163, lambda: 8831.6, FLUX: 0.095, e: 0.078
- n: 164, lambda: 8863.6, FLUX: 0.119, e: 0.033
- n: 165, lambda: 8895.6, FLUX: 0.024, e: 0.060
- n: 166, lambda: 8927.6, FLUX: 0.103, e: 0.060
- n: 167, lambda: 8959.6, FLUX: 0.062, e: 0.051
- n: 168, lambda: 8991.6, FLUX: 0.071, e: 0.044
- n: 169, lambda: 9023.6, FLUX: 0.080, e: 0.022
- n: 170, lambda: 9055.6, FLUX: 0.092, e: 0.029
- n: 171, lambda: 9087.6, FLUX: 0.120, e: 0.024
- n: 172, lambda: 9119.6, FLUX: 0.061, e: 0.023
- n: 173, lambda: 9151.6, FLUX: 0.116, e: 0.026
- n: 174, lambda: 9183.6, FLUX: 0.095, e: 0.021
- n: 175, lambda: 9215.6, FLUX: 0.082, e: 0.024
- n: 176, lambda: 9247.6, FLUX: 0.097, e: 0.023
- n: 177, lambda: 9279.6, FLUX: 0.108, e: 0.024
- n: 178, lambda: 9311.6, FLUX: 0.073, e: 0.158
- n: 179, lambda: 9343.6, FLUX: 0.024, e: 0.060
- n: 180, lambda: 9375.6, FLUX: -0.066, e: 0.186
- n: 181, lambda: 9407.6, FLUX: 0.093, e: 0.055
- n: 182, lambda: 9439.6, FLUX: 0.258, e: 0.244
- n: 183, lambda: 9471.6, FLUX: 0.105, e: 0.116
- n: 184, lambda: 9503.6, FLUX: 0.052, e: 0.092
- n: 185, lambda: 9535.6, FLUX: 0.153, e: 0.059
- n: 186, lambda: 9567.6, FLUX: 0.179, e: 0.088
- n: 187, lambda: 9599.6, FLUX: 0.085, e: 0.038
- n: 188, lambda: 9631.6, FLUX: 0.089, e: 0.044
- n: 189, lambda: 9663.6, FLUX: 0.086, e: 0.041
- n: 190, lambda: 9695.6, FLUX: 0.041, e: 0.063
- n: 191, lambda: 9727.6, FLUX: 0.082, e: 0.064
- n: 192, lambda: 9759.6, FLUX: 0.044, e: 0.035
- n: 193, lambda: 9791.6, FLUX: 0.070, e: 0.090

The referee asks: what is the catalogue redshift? 1.305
